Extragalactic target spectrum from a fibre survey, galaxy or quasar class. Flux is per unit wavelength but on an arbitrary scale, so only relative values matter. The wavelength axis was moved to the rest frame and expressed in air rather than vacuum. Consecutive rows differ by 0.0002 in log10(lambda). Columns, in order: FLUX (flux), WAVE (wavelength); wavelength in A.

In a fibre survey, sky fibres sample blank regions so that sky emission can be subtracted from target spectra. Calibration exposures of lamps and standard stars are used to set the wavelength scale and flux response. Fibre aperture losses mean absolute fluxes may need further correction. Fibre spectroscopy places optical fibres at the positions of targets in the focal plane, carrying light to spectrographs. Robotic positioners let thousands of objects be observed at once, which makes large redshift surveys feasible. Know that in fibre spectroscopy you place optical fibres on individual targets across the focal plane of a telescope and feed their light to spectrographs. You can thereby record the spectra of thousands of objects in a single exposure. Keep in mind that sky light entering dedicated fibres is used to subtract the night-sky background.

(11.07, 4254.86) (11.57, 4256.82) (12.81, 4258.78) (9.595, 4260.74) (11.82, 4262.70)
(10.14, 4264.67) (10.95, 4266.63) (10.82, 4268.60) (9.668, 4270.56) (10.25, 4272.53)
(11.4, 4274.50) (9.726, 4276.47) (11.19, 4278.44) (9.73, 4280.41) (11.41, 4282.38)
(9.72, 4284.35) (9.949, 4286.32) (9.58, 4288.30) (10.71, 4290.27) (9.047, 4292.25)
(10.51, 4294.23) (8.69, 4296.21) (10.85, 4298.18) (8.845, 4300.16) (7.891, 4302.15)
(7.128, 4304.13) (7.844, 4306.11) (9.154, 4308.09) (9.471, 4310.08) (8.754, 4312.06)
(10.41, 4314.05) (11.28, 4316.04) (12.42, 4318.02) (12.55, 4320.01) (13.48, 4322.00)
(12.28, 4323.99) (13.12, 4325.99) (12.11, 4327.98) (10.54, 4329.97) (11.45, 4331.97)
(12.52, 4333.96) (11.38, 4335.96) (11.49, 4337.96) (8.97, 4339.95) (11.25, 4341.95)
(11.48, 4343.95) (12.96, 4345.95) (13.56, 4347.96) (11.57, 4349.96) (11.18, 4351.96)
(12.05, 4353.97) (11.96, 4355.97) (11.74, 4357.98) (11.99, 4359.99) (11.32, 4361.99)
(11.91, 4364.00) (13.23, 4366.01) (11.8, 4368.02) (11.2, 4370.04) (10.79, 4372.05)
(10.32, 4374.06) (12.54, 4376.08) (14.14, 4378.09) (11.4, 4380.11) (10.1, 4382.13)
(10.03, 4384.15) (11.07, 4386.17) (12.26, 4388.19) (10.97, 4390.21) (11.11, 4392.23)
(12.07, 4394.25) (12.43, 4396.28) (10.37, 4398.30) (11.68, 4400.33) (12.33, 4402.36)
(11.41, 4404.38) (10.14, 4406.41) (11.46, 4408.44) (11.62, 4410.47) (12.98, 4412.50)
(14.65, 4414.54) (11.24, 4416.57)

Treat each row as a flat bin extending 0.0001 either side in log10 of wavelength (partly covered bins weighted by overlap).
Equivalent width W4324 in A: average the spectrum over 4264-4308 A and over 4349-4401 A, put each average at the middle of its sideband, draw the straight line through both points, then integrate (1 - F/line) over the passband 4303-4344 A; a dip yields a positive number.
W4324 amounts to -1.2 A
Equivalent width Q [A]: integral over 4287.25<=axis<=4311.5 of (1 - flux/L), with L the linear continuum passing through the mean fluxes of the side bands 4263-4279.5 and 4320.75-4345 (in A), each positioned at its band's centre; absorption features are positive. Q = 4.2 A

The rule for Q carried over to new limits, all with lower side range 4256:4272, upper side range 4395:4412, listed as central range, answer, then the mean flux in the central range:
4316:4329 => -1.6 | 12.6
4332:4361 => -1.2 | 11.7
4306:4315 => 1.5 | 9.25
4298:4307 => 2.2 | 8.3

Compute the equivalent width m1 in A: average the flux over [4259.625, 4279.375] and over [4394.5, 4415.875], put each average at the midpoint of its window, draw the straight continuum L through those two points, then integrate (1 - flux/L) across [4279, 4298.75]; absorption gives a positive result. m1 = 1.3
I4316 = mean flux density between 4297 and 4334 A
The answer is 10.6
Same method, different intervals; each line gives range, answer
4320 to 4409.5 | 11.7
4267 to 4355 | 10.7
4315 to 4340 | 11.9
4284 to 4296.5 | 9.8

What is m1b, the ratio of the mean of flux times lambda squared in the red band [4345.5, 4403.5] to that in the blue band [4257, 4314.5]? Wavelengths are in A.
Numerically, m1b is 1.2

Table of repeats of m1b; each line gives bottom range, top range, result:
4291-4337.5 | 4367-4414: 1.13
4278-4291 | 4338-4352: 1.16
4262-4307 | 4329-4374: 1.21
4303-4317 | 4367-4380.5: 1.33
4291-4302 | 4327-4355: 1.25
